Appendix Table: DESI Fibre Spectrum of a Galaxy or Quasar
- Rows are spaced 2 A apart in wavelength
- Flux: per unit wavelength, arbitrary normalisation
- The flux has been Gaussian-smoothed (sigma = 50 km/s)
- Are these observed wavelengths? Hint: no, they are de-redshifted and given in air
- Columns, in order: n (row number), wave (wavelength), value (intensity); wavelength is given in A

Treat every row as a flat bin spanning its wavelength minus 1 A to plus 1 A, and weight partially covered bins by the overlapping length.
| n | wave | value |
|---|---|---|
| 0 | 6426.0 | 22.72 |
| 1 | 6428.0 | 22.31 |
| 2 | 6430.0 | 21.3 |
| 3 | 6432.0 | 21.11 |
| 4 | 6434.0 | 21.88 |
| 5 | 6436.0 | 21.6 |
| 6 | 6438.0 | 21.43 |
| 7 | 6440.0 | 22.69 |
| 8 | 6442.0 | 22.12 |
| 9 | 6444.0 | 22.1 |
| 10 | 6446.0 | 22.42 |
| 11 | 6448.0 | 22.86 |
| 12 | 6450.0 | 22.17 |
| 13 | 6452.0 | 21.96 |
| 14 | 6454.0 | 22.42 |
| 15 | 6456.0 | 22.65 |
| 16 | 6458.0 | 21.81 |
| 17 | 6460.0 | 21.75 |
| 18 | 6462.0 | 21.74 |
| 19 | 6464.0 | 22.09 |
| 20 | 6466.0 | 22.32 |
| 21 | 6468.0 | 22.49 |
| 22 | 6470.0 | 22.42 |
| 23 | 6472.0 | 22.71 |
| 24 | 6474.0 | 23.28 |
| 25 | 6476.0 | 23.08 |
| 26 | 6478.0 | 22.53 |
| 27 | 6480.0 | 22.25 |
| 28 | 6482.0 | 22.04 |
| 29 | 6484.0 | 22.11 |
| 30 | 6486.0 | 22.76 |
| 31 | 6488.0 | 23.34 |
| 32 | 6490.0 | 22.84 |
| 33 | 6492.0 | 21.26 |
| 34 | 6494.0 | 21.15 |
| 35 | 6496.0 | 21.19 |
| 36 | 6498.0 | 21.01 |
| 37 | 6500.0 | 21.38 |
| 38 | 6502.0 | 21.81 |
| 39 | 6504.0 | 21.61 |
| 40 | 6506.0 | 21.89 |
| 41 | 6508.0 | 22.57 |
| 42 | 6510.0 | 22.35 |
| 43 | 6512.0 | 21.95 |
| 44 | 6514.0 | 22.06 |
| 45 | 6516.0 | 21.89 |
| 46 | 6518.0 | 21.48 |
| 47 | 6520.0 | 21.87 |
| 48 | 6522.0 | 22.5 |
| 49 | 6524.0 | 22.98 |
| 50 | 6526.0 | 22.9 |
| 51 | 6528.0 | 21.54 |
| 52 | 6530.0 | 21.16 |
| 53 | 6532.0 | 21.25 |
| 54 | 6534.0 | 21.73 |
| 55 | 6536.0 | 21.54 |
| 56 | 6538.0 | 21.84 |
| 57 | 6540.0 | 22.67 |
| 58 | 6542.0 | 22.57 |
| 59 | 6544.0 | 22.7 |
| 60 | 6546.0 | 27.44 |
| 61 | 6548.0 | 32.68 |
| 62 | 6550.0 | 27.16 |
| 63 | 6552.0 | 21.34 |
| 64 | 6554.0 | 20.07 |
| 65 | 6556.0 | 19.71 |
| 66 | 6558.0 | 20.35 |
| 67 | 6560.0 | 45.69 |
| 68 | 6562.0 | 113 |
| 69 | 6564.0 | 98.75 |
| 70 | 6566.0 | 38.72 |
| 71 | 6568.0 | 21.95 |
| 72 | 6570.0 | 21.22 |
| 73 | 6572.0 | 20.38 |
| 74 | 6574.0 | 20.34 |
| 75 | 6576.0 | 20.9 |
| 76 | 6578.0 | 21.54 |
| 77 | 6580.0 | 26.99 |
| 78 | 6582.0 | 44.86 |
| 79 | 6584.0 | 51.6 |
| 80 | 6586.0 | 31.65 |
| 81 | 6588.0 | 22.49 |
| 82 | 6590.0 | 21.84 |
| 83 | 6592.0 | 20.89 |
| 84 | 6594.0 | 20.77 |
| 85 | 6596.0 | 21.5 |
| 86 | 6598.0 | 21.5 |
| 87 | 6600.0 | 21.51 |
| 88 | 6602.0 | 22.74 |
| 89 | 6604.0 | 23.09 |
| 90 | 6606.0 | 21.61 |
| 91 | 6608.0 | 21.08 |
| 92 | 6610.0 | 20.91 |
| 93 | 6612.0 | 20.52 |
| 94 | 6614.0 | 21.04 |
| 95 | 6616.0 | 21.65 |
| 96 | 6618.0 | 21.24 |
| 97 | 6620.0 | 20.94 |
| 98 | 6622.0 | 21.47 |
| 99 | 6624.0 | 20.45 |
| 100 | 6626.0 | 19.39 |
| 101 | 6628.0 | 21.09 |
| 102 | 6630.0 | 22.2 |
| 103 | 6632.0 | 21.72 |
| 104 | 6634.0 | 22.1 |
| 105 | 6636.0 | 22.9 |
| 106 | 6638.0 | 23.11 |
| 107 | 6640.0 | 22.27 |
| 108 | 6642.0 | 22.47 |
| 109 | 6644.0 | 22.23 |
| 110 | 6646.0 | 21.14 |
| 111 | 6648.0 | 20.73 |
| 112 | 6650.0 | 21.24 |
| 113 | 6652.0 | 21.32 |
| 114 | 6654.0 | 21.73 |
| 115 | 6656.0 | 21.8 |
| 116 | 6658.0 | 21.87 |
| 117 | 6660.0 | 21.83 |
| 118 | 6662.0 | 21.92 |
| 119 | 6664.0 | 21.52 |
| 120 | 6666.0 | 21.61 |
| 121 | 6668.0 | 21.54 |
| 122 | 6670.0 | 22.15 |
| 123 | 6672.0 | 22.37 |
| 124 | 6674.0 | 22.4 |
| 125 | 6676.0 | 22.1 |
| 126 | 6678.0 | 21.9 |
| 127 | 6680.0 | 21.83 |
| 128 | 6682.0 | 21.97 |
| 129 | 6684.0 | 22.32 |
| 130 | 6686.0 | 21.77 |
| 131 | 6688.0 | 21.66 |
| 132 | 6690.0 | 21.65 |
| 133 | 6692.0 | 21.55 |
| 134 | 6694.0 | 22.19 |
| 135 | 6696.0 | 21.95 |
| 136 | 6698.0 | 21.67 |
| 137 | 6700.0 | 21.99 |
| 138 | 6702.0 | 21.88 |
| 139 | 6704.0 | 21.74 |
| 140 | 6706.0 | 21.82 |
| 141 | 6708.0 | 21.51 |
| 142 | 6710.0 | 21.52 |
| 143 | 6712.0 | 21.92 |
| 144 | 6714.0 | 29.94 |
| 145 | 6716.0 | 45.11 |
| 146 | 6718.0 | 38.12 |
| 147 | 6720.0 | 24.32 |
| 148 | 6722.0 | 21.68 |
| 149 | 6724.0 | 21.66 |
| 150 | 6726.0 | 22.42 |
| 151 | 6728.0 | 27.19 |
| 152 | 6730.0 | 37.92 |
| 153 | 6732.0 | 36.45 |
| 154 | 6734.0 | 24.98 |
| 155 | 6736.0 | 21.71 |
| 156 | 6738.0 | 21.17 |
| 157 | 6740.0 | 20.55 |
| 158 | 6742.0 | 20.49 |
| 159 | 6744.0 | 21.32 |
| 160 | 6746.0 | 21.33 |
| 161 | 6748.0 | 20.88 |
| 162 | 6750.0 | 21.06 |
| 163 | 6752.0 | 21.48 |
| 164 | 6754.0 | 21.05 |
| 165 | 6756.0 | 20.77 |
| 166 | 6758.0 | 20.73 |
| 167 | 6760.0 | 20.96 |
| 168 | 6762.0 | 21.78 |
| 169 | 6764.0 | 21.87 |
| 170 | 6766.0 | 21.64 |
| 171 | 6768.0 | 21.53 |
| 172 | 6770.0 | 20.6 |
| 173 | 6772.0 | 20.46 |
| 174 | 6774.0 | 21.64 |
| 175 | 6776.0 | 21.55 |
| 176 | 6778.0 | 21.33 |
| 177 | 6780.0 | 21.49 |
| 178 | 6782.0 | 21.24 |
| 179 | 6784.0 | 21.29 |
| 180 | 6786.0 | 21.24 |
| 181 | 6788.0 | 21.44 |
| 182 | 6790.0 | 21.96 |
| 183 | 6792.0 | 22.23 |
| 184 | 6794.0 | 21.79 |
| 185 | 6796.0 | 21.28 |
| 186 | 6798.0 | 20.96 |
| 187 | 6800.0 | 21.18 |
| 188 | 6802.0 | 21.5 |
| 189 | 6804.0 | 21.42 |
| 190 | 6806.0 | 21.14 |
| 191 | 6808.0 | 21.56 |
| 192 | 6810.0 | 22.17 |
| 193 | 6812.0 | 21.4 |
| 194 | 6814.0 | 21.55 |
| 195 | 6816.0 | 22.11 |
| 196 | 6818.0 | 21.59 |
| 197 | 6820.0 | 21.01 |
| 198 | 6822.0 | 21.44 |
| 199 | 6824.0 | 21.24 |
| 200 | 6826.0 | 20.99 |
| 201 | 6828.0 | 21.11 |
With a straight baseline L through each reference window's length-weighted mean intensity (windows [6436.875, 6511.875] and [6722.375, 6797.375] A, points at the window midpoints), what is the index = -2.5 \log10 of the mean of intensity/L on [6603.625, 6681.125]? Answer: 0.034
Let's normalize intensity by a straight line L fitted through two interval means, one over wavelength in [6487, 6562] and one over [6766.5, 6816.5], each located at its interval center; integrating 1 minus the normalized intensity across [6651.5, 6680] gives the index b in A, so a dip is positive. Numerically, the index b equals 1.1 A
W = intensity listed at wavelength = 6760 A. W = 20.96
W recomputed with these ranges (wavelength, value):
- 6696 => 21.95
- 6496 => 21.19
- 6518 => 21.48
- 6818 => 21.59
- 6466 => 22.32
